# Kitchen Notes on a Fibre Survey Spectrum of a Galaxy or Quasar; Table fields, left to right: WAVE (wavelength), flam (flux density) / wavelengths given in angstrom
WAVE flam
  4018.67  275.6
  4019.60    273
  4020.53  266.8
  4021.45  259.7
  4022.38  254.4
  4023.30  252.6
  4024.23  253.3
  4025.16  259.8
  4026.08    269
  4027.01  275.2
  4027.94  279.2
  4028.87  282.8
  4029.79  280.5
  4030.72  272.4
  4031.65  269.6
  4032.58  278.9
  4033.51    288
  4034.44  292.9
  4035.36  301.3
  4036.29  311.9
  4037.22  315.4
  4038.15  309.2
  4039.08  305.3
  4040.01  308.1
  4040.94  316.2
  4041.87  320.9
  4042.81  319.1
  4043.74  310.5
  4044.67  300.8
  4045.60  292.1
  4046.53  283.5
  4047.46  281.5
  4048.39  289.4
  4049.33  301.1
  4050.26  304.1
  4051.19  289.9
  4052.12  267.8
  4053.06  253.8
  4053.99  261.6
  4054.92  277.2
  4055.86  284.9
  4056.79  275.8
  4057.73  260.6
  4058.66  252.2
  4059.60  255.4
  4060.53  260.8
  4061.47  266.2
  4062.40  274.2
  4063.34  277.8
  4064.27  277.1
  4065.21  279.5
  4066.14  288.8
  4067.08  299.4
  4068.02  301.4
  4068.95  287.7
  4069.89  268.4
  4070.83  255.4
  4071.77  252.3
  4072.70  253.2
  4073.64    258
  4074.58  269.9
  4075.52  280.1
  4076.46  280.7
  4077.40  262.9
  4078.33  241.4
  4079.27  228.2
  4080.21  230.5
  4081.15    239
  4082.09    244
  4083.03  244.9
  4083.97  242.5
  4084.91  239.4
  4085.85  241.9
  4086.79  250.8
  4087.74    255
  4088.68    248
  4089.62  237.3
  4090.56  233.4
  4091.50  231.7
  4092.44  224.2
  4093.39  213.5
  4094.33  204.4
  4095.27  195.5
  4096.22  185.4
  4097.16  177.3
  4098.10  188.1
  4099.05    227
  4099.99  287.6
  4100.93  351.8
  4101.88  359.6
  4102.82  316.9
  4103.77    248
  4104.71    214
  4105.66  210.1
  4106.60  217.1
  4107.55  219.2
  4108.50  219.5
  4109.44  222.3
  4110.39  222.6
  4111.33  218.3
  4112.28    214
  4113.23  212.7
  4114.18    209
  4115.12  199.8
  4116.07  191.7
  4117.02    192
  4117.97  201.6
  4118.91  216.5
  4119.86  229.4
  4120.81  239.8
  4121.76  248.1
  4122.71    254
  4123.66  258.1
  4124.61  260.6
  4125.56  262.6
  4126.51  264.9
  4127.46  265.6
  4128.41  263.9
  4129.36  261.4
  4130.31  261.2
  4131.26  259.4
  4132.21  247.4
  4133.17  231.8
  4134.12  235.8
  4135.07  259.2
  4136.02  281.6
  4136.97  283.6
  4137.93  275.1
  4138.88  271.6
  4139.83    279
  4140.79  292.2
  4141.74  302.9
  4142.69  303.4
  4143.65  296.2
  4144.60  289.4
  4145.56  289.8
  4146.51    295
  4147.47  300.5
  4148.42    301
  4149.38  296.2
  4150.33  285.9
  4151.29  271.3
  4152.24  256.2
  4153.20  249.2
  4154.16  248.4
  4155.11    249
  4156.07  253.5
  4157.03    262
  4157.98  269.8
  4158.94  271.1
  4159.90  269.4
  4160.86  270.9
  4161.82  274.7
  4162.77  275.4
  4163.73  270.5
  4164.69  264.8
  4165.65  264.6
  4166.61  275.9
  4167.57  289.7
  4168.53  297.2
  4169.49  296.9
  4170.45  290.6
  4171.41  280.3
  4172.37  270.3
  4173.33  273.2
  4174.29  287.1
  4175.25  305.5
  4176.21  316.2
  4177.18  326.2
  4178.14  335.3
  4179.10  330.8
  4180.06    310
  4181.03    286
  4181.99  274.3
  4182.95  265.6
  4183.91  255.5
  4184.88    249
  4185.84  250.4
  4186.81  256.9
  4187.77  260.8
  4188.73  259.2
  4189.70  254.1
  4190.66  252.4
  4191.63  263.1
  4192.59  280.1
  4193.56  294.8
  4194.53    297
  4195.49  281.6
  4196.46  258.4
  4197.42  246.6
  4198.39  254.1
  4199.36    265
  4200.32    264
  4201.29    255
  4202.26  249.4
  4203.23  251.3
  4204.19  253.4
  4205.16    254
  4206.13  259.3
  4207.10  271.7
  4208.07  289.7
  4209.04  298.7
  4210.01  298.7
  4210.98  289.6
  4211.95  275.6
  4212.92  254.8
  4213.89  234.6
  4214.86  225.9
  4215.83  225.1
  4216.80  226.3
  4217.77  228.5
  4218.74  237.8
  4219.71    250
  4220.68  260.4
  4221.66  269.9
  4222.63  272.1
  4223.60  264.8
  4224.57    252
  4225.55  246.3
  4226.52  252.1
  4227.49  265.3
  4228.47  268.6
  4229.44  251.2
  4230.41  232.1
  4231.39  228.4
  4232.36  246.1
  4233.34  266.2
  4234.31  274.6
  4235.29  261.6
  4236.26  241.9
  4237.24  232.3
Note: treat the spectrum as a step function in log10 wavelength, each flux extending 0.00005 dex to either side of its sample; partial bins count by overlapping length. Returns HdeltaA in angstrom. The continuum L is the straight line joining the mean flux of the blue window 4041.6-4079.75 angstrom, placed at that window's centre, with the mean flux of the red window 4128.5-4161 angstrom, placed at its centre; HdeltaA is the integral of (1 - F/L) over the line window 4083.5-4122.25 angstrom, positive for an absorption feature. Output 6.2 angstrom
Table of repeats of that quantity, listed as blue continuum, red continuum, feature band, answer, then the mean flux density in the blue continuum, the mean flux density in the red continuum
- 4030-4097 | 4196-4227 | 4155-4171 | -0.80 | 268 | 257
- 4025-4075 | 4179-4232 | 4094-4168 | 4.55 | 283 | 261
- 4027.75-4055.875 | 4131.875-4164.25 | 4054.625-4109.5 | 6.33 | 292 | 274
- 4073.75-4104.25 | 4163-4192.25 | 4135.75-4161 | -0.88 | 246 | 280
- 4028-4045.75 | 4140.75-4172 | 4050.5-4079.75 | 2.43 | 298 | 279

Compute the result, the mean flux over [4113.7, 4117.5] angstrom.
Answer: 198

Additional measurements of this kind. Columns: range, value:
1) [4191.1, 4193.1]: 271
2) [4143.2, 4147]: 292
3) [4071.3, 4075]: 258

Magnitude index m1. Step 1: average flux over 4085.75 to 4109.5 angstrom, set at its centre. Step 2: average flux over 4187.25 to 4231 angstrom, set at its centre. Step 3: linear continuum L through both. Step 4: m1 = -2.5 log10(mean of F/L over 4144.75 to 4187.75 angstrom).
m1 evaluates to -0.12 mag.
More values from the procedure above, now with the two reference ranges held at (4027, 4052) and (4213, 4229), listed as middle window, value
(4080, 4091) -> 0.171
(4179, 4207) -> -0.040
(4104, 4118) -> 0.292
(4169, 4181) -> -0.157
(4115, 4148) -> 0.049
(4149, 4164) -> -0.006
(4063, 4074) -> 0.050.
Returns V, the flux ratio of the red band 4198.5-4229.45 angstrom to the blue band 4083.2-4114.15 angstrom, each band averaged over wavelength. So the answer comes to 1.10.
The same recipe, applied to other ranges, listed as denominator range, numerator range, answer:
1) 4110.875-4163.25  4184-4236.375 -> 1.00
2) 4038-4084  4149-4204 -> 0.99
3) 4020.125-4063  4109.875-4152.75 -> 0.91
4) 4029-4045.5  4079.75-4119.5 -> 0.77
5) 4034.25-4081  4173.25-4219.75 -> 0.96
